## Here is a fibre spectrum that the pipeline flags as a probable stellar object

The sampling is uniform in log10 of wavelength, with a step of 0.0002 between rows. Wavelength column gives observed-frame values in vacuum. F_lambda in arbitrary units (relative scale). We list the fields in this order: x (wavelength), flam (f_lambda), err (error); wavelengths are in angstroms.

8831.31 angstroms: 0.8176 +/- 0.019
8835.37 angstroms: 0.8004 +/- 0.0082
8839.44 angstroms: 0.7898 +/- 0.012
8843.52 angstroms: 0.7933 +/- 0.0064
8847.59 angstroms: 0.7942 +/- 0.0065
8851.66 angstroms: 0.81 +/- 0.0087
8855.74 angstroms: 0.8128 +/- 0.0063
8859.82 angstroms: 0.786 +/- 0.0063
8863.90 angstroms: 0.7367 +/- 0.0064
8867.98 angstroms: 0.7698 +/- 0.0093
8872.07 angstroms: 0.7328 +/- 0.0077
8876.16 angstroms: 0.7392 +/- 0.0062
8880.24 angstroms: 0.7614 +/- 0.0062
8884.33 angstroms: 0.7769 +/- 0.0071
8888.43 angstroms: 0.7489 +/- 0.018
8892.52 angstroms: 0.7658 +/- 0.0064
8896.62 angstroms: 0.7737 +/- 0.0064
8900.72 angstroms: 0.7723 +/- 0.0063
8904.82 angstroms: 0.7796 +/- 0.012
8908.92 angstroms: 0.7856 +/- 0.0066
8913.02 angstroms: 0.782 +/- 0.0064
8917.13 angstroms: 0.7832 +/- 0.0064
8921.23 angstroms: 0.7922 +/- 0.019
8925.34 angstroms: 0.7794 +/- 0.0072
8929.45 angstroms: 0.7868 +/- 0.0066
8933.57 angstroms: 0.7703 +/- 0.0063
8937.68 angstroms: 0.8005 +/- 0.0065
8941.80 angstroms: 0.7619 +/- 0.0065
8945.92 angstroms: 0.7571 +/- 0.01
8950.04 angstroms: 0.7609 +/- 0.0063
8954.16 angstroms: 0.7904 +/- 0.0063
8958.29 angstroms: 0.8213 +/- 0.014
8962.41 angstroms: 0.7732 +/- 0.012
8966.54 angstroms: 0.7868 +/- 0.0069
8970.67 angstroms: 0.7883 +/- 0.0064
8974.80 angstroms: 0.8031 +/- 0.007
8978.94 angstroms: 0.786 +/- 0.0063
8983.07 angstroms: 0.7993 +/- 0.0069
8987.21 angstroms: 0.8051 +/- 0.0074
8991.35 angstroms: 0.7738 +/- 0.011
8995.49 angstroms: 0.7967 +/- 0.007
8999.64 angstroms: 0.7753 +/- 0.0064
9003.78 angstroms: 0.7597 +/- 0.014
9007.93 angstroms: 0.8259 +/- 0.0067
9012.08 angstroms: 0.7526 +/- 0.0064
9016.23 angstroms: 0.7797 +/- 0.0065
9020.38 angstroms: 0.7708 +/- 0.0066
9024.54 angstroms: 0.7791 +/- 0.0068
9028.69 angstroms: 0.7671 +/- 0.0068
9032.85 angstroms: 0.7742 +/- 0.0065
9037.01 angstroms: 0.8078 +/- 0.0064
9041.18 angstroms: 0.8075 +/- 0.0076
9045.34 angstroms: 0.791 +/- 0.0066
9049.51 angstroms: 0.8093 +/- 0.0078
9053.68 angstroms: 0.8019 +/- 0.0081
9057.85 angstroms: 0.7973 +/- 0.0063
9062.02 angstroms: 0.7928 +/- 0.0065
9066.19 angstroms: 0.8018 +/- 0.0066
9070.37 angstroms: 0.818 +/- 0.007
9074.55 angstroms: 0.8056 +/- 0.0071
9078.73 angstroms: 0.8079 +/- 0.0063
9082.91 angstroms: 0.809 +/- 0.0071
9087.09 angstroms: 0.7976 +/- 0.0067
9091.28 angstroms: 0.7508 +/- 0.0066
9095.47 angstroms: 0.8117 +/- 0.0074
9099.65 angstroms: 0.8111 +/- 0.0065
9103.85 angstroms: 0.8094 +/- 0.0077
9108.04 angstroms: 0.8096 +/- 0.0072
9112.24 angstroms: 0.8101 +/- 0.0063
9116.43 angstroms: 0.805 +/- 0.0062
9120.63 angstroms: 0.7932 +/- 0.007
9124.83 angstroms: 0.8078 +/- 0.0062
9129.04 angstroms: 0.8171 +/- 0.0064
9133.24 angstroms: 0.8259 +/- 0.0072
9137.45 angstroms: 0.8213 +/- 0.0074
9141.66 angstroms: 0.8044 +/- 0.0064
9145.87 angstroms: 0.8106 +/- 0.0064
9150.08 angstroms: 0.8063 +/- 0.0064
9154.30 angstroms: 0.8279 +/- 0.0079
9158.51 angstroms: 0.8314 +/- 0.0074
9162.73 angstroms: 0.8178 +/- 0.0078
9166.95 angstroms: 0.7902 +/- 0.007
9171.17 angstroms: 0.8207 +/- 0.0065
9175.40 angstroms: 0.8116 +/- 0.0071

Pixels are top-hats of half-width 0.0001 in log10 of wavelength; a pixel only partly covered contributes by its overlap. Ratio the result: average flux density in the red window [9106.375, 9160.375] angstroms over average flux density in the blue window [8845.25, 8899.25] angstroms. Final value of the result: 1.06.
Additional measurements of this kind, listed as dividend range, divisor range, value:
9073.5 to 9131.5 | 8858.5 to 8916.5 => 1.05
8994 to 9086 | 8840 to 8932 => 1.02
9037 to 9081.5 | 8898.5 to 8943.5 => 1.03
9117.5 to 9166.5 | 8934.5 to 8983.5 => 1.04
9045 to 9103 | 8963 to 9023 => 1.02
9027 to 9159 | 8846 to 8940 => 1.04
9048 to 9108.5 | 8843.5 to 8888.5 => 1.04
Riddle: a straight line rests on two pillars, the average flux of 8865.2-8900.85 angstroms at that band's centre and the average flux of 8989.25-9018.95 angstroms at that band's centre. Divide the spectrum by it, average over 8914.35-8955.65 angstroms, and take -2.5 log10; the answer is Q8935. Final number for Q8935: -0.01 mag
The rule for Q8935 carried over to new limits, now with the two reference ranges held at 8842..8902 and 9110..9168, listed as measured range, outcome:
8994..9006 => 0.02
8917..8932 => -0.01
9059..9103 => 0.00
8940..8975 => 0.00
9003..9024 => 0.02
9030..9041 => 0.01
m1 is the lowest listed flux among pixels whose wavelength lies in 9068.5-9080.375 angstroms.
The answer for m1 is 0.8056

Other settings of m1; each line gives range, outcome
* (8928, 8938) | 0.7703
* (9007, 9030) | 0.7526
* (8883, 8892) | 0.7489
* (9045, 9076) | 0.791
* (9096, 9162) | 0.7932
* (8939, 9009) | 0.7571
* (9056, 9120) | 0.7508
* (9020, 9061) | 0.7671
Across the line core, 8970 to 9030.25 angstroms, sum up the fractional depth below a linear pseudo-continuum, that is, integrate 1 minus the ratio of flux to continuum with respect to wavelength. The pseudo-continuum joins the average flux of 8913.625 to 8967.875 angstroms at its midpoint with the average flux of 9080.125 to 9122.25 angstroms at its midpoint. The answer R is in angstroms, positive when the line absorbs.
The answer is 0.36 angstroms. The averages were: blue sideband 0.782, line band 0.784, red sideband 0.801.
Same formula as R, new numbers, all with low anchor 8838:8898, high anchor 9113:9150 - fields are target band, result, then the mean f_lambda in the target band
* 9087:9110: 0.21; 0.798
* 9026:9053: 0.14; 0.793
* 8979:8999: -0.04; 0.792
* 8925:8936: 0.03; 0.779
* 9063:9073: -0.08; 0.808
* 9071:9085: -0.10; 0.809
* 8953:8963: -0.17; 0.799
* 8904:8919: -0.08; 0.783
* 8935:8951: 0.26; 0.771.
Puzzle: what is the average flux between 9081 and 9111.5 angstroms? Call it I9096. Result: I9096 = 0.8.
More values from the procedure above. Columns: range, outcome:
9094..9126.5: 0.807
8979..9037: 0.783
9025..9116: 0.799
